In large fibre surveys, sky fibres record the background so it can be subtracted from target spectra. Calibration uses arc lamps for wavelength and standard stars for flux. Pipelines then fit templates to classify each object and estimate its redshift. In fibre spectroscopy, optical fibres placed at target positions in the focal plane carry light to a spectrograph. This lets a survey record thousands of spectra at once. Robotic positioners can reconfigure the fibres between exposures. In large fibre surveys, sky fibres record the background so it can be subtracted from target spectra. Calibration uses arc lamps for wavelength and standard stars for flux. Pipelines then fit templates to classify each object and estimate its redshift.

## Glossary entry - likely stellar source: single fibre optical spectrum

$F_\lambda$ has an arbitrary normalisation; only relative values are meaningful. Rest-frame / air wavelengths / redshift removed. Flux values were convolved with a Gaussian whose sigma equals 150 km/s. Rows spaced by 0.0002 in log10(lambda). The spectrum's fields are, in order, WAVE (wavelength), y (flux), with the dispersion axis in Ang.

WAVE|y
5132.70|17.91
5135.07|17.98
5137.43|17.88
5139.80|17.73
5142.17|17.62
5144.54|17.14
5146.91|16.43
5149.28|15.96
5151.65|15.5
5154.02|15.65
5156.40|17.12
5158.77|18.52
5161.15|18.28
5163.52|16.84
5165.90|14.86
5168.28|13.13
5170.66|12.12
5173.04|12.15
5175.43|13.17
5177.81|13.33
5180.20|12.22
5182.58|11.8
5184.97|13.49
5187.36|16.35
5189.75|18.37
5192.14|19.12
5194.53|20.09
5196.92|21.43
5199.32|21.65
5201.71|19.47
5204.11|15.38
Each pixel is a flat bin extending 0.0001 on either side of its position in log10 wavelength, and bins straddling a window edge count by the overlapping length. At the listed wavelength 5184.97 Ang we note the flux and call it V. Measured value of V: 13.49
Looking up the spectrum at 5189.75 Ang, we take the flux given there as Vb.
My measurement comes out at 18.37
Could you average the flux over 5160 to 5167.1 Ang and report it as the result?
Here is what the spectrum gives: 16.7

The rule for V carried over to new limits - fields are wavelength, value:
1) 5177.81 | 13.33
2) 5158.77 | 18.52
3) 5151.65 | 15.5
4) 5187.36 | 16.35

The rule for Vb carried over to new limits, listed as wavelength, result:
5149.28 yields 15.96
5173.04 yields 12.15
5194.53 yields 20.09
